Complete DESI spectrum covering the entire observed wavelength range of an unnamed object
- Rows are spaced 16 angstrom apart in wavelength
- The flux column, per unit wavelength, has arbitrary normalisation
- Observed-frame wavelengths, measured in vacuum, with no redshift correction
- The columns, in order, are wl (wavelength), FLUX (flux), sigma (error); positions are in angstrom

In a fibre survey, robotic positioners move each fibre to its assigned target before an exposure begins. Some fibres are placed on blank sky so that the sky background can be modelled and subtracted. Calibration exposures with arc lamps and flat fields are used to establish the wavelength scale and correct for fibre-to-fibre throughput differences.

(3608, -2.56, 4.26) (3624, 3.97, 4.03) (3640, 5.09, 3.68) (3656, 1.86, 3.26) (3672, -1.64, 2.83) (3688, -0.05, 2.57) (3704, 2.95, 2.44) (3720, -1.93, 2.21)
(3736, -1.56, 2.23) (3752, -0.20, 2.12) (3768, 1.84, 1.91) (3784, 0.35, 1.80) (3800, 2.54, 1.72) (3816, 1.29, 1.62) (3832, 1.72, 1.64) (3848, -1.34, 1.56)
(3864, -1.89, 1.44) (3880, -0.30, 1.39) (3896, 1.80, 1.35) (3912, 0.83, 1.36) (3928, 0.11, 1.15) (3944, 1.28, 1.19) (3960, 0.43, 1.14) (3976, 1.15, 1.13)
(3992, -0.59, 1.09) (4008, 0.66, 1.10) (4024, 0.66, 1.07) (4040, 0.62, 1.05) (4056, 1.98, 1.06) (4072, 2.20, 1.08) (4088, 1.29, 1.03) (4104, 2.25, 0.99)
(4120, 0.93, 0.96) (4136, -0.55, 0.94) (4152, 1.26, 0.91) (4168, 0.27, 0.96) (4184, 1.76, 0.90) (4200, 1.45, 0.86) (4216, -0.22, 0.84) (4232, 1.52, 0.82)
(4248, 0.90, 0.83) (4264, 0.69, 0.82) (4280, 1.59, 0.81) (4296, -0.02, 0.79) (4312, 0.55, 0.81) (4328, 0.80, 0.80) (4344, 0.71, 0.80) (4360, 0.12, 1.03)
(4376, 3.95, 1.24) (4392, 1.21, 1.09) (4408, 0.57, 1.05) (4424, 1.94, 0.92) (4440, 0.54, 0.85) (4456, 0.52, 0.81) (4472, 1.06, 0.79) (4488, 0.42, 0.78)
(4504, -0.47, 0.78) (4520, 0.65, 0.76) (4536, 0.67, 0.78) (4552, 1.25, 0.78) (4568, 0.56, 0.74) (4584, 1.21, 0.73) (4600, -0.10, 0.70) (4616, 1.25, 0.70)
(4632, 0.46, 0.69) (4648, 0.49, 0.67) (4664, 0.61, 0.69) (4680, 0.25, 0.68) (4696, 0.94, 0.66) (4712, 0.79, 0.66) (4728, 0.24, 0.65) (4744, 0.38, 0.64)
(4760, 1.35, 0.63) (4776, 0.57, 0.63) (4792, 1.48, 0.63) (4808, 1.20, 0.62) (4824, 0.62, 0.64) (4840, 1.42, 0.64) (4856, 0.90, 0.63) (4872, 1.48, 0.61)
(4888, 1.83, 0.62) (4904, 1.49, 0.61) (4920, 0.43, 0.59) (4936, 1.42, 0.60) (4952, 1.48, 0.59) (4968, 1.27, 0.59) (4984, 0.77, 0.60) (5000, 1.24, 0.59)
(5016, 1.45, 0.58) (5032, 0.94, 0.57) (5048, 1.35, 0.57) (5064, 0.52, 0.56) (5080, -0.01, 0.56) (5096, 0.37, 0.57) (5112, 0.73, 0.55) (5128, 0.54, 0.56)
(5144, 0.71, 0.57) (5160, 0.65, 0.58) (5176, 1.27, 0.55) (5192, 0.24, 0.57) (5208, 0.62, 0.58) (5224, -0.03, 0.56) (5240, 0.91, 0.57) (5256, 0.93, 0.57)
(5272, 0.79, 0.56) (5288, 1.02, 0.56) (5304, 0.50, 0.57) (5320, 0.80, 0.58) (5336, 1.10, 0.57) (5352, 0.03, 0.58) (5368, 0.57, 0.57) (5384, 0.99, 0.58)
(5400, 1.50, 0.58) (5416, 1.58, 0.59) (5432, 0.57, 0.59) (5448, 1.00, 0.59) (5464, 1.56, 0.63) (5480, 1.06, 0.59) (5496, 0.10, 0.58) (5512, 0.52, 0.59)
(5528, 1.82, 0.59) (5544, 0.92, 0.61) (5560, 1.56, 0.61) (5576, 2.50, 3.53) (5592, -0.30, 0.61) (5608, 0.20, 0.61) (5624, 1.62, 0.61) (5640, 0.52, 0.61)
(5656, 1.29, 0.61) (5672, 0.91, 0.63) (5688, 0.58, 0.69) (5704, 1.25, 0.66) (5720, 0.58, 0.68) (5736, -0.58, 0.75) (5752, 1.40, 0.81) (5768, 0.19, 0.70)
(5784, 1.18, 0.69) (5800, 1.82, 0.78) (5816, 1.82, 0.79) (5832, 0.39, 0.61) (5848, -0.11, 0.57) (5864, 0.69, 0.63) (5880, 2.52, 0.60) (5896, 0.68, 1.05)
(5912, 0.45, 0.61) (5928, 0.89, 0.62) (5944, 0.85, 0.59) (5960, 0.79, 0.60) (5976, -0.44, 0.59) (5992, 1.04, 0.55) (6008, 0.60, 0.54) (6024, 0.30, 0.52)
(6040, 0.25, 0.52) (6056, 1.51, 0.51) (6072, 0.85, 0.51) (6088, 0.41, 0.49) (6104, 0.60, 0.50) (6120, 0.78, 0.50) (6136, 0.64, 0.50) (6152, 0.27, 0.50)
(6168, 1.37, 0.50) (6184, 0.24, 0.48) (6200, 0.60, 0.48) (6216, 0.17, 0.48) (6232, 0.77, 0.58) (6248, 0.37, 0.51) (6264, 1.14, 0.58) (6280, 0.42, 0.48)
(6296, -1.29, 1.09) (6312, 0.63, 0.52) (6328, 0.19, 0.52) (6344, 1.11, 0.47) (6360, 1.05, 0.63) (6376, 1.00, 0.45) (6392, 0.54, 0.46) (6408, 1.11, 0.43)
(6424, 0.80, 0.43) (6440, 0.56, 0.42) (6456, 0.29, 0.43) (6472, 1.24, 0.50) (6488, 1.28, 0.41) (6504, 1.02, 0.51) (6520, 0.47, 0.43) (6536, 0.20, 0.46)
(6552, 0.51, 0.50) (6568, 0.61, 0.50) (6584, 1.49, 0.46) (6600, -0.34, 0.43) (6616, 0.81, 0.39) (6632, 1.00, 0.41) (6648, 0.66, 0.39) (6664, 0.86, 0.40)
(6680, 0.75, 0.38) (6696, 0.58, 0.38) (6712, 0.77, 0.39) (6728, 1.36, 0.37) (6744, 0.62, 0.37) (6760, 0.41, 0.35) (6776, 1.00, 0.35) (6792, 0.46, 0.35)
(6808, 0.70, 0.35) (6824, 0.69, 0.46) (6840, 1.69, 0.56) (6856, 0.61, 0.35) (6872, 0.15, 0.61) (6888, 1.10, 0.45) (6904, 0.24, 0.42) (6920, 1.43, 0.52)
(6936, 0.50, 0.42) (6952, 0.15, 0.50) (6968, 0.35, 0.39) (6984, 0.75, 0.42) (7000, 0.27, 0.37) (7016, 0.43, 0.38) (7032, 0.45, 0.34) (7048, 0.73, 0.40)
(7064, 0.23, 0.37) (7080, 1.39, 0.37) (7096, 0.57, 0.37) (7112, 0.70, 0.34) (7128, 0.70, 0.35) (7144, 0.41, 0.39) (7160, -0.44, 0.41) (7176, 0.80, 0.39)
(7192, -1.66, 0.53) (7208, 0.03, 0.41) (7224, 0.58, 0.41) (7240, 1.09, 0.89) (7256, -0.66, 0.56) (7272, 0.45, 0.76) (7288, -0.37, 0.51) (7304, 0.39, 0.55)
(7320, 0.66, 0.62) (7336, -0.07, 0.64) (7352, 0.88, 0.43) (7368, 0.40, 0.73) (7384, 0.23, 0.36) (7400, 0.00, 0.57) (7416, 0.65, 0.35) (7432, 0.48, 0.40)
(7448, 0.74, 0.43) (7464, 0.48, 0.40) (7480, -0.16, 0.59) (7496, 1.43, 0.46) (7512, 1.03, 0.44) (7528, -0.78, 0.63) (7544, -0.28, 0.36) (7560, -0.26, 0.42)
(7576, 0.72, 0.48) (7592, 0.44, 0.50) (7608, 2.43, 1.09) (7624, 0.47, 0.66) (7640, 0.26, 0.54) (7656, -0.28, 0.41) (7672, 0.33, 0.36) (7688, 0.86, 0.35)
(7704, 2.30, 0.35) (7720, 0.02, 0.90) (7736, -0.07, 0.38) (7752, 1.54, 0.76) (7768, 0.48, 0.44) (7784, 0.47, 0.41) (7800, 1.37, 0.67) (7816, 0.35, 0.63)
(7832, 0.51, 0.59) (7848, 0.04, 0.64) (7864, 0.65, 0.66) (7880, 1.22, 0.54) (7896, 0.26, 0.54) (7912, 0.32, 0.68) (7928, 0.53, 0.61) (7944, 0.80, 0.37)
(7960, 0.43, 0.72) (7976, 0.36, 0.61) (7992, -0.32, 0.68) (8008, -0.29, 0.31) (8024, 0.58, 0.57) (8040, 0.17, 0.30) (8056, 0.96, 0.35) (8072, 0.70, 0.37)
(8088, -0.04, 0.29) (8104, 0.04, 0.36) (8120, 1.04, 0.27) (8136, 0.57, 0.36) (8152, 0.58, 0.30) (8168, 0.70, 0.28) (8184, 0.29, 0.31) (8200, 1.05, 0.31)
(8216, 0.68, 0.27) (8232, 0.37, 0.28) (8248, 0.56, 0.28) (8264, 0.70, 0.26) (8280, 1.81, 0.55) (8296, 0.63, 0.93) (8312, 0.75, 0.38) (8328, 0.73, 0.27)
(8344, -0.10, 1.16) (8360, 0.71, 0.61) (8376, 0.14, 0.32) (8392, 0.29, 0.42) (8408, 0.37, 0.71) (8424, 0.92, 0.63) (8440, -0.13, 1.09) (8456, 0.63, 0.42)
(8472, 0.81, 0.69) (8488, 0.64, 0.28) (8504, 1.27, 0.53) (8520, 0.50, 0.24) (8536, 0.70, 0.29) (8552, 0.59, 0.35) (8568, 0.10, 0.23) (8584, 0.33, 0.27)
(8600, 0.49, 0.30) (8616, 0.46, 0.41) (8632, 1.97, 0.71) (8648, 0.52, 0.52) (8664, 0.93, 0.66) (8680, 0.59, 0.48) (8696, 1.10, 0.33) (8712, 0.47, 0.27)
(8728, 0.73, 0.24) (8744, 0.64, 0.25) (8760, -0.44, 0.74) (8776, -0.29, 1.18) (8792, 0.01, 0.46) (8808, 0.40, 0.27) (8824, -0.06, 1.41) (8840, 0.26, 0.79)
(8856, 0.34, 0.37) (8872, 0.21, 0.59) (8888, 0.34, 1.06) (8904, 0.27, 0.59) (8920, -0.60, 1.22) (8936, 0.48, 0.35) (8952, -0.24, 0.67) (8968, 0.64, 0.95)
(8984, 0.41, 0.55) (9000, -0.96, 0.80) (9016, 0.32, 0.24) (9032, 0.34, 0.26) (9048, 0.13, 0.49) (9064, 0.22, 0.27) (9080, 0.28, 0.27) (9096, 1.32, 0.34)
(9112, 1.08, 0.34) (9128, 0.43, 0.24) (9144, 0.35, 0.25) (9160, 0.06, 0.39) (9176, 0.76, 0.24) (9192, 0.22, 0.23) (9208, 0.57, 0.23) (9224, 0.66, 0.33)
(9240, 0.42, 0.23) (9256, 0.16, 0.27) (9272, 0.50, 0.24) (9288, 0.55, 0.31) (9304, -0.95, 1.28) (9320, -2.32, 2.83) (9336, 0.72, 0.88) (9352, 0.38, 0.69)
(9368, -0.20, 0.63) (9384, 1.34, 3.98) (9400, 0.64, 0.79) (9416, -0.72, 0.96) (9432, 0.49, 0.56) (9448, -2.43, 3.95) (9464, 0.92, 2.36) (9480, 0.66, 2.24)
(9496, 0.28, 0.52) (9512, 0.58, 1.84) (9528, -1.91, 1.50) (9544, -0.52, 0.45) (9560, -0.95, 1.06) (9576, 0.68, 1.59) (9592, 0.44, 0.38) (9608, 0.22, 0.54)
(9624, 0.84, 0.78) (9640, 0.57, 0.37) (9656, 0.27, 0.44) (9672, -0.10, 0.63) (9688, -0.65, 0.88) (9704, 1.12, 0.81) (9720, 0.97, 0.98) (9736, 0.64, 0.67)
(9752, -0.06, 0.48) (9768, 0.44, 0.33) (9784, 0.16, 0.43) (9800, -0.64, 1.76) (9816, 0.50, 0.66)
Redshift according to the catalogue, 0.174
